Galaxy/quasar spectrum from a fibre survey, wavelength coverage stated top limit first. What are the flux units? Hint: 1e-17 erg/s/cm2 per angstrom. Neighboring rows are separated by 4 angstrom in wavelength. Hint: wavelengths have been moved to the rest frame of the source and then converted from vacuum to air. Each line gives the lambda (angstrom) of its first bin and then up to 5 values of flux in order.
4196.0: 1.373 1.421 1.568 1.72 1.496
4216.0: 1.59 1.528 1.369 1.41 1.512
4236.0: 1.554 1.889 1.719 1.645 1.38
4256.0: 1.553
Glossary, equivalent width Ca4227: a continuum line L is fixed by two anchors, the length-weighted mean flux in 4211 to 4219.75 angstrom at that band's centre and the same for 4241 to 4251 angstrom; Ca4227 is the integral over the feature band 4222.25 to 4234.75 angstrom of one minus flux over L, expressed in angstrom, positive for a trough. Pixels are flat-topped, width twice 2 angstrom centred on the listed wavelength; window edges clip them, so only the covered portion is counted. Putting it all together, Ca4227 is 1.3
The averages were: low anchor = 1.55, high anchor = 1.67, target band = 1.44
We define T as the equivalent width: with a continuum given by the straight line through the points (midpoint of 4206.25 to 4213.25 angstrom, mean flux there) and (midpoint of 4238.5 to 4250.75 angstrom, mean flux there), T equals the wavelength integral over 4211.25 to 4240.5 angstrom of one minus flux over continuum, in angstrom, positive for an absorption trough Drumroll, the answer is 2.4 angstrom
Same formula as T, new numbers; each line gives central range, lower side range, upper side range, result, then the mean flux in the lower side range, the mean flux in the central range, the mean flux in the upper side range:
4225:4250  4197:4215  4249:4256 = -2.0 angstrom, 1.54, 1.61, 1.47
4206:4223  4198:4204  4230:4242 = -0.4 angstrom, 1.47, 1.57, 1.65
